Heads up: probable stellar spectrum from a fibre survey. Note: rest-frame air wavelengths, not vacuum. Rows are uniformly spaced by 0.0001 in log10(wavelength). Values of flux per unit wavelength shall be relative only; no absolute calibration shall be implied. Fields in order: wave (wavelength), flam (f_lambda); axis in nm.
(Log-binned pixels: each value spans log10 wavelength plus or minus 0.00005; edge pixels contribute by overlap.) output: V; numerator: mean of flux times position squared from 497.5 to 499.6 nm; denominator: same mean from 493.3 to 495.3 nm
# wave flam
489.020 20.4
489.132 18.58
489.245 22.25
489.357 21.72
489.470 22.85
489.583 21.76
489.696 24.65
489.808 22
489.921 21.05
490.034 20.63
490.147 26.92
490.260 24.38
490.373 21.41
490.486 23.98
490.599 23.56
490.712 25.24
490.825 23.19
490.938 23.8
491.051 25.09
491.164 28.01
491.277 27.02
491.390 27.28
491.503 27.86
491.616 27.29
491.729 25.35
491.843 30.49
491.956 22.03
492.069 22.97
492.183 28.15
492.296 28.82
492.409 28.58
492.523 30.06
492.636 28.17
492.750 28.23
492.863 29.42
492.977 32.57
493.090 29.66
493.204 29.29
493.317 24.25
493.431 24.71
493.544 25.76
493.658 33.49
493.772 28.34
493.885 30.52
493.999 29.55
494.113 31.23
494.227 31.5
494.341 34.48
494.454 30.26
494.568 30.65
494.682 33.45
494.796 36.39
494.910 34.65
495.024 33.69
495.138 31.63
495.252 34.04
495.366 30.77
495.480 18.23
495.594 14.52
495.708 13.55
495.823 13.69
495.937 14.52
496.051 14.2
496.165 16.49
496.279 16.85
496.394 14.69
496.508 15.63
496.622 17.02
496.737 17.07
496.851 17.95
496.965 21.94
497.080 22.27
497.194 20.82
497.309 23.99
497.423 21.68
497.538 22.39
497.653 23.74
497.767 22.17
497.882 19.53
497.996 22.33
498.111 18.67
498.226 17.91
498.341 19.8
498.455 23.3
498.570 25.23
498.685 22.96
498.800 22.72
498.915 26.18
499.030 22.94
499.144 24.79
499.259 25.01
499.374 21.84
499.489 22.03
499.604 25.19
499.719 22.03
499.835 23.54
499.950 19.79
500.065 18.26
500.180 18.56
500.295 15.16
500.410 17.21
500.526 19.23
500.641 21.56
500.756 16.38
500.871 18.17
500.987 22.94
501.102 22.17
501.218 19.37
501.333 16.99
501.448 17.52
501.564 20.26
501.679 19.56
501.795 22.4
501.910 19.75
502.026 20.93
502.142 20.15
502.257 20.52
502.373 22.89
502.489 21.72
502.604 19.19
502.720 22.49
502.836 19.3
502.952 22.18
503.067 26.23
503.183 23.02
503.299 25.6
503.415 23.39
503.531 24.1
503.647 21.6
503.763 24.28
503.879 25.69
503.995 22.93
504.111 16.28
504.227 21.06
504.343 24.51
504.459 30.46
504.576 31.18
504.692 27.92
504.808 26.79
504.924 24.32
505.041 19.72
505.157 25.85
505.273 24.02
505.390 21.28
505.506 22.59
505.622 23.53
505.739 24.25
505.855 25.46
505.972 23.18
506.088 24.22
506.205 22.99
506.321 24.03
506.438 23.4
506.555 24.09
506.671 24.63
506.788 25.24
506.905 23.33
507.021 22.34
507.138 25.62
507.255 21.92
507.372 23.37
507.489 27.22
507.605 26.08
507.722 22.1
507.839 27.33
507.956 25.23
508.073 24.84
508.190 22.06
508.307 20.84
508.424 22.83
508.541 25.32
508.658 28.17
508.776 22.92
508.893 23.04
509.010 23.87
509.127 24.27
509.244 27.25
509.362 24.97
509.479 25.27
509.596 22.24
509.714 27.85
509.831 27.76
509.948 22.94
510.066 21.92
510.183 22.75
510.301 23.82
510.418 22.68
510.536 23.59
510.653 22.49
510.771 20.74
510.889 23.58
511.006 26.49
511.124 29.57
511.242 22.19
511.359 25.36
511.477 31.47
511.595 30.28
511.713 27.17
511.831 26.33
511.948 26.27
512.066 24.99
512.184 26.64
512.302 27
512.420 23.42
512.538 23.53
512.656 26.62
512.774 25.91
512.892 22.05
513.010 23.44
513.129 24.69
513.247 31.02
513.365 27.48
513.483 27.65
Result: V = 0.7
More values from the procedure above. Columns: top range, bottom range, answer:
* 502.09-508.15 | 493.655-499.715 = 1.04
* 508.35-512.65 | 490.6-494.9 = 0.94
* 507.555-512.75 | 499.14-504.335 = 1.22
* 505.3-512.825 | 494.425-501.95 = 1.19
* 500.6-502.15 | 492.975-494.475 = 0.69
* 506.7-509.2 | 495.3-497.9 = 1.34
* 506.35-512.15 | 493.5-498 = 1.08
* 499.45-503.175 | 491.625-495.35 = 0.71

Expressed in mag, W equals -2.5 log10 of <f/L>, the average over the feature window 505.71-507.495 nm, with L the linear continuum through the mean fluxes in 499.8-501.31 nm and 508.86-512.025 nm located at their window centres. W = -0.05 mag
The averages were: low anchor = 19.3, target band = 24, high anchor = 25.1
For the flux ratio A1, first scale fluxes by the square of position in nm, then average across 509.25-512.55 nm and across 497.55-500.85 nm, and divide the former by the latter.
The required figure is 1.2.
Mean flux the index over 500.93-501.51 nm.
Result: 19.8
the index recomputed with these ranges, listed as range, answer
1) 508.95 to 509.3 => 25.2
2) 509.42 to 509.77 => 25.1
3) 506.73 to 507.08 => 23.7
